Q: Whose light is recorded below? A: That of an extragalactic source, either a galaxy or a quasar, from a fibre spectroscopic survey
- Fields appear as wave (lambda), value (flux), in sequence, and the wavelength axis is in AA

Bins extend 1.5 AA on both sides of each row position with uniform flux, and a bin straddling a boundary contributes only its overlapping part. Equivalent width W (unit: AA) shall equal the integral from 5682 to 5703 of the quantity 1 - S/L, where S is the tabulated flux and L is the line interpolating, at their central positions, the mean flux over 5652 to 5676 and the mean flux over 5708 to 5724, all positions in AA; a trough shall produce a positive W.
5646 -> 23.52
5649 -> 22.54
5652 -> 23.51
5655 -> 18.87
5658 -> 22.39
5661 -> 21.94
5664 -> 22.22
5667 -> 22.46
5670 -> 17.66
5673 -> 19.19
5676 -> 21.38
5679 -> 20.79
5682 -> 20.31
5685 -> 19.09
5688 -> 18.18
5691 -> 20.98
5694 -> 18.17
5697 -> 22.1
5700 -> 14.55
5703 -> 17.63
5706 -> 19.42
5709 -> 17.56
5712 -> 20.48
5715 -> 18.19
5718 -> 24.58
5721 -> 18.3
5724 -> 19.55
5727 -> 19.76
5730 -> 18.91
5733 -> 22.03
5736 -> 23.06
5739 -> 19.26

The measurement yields 1.5 AA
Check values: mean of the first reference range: 20.9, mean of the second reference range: 19.9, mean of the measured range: 18.9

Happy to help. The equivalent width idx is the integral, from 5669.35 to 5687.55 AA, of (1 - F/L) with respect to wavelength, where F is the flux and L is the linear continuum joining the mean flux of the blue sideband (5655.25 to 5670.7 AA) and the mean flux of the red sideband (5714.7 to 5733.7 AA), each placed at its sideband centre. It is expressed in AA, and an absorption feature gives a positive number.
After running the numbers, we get 1.13 AA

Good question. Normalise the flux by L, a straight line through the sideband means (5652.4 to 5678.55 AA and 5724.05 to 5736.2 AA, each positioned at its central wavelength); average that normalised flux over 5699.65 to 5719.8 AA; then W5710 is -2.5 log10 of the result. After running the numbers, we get 0.08 mag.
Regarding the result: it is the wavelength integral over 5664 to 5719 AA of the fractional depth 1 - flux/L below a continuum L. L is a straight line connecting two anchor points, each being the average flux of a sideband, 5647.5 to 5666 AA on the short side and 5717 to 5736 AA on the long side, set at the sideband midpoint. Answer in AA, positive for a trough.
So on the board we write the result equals 4.27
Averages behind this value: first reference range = 21.9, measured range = 19.6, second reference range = 20.6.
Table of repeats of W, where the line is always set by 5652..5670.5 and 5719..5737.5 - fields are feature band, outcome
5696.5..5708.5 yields 1.6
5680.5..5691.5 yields 0.8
